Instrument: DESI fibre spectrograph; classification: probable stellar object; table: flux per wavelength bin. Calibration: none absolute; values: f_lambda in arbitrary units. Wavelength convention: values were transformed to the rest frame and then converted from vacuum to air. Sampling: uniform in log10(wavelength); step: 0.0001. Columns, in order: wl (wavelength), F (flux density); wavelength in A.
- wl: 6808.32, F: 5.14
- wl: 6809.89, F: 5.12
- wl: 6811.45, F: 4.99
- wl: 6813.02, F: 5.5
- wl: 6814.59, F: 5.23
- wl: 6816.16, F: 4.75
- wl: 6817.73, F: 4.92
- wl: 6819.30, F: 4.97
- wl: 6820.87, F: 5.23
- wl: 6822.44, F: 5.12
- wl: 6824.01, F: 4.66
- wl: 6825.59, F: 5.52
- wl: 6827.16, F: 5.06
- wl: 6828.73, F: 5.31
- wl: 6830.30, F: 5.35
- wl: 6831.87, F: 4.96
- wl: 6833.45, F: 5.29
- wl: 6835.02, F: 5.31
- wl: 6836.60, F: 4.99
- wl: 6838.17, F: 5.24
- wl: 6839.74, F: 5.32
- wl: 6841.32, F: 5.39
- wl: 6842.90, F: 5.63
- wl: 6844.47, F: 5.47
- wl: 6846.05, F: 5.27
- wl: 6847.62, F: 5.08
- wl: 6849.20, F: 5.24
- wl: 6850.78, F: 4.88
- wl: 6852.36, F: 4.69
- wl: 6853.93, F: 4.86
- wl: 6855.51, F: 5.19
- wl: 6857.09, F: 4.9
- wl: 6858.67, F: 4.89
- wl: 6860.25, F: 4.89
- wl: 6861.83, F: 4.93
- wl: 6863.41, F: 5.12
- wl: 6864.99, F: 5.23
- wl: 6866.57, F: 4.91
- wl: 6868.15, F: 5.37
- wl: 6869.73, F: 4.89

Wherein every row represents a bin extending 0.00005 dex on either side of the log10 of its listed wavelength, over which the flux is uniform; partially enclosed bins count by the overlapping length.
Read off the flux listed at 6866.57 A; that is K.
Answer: 4.91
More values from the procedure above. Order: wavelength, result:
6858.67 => 4.89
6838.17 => 5.24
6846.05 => 5.27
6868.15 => 5.37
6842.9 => 5.63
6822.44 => 5.12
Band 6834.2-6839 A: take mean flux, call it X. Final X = 5.19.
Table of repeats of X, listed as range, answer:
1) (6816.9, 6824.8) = 4.98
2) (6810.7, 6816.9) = 5.12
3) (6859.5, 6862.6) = 4.91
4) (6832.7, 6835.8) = 5.31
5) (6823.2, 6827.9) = 5.07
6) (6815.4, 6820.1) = 4.88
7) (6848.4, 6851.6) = 5.04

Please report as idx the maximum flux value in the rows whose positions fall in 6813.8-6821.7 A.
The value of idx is 5.23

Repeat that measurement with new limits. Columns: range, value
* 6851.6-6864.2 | 5.19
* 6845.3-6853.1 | 5.27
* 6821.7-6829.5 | 5.52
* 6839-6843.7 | 5.63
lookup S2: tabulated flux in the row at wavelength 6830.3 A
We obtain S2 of 5.35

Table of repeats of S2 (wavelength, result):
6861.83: 4.93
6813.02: 5.5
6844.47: 5.47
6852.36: 4.69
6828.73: 5.31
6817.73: 4.92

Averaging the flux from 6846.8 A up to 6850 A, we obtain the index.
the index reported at 5.16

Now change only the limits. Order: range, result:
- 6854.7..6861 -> 4.96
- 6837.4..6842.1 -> 5.32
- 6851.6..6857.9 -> 4.91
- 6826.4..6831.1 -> 5.25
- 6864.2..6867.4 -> 5.08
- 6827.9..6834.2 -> 5.23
